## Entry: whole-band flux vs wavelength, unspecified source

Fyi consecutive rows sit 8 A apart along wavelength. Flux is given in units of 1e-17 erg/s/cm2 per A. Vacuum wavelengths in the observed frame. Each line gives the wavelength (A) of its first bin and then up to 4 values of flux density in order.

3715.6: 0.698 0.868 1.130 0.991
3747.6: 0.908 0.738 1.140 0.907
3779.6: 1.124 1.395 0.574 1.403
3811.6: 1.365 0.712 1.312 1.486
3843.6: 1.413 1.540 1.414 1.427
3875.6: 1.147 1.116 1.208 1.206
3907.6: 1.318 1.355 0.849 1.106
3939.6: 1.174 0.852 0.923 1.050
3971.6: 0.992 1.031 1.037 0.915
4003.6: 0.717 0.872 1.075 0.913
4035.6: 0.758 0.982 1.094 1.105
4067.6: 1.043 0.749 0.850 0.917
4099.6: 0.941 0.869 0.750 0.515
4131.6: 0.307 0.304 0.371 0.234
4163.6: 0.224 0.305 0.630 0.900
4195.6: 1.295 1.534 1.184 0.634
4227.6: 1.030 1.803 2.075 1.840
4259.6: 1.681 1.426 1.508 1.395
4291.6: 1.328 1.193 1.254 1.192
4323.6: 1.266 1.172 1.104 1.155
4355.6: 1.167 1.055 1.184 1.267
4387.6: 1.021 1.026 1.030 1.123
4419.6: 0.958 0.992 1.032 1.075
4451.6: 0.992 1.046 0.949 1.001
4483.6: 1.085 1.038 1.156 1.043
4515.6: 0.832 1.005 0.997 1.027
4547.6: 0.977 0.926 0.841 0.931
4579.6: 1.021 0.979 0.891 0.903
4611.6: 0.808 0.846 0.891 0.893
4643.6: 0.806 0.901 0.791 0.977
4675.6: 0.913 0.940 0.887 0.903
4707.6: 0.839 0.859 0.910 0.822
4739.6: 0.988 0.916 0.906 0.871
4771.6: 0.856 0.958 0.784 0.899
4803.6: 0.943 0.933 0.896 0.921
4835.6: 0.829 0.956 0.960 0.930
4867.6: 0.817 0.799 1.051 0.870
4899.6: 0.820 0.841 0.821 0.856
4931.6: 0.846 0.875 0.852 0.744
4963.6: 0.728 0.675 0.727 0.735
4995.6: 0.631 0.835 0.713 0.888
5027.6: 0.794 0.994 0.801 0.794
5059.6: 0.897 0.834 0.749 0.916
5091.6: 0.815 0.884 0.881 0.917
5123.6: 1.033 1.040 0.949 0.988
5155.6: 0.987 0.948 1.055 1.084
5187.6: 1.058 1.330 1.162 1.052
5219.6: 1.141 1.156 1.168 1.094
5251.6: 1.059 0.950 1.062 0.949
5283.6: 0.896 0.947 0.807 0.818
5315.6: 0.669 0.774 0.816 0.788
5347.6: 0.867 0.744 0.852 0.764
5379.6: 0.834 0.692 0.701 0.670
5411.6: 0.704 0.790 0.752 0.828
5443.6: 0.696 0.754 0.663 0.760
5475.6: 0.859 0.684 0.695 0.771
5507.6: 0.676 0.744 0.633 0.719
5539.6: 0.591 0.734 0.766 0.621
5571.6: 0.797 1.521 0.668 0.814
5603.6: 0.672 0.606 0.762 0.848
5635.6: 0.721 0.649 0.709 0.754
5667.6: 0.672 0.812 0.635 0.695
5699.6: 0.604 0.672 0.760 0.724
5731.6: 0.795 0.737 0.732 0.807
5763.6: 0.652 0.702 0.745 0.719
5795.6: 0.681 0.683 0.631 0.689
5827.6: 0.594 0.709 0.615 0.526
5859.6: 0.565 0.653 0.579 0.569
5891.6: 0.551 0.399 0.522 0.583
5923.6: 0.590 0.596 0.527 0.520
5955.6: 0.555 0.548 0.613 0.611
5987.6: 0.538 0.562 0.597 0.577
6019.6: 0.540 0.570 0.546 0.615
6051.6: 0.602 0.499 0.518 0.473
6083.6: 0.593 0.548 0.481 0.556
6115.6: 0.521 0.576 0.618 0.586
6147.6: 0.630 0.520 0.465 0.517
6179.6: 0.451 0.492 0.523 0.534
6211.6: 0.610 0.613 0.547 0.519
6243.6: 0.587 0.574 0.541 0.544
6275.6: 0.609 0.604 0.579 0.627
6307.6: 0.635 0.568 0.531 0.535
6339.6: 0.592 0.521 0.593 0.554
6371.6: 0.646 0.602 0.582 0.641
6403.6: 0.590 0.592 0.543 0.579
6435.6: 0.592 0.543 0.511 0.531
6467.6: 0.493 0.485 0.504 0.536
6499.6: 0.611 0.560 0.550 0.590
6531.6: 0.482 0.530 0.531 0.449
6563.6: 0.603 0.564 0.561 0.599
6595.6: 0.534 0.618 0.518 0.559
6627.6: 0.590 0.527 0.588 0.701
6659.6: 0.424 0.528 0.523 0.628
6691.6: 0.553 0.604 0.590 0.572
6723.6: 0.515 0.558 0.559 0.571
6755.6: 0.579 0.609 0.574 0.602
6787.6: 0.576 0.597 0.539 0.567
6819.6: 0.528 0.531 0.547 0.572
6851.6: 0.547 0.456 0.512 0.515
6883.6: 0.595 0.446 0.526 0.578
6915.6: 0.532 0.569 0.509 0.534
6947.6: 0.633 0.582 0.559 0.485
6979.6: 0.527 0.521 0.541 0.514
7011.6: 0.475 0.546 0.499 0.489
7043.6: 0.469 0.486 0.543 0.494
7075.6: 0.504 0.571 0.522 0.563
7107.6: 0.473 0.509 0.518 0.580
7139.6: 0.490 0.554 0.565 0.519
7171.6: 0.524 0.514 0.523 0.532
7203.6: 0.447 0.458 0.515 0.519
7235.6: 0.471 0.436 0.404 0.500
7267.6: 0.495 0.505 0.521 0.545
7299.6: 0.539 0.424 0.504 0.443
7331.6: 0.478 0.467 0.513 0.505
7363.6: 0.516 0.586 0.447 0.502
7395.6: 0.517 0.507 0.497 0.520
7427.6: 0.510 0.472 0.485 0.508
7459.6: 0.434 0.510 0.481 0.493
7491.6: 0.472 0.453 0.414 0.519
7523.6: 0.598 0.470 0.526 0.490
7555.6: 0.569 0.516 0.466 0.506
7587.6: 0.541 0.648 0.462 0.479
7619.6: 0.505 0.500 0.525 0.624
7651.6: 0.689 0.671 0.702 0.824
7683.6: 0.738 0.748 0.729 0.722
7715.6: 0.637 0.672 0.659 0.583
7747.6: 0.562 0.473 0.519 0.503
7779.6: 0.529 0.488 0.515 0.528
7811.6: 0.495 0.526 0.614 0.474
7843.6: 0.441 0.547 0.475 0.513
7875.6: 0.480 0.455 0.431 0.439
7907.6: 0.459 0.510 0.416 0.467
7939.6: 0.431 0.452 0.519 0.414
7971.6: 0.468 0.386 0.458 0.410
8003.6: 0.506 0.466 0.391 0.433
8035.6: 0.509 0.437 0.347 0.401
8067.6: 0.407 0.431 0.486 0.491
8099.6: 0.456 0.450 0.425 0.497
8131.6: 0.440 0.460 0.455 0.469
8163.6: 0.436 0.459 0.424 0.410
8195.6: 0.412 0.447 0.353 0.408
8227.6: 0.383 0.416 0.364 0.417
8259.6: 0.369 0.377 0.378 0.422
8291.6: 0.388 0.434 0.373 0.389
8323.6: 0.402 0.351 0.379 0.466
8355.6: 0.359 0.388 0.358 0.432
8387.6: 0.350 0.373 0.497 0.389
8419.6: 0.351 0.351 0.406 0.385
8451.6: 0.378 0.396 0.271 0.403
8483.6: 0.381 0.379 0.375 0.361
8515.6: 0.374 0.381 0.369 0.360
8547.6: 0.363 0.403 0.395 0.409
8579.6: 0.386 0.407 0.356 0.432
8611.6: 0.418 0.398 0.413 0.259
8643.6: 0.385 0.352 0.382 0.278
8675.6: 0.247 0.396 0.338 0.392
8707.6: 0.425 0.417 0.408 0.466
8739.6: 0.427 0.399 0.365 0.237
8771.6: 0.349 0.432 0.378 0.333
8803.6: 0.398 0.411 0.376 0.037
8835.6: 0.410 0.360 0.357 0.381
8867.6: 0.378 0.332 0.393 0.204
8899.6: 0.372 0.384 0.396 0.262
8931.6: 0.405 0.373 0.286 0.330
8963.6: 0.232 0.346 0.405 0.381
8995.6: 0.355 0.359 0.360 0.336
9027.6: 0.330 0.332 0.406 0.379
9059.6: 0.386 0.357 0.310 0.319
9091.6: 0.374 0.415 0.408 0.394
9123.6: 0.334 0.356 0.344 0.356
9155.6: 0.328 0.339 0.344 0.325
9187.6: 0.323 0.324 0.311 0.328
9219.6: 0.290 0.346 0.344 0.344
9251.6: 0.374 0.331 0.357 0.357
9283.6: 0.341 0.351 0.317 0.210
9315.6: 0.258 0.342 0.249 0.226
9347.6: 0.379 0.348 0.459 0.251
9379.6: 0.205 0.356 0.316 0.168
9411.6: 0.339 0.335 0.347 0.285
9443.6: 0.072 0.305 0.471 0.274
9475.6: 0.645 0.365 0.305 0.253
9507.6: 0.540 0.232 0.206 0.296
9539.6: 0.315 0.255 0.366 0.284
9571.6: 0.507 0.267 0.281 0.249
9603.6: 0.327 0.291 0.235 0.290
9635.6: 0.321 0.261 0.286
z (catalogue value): 1.748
